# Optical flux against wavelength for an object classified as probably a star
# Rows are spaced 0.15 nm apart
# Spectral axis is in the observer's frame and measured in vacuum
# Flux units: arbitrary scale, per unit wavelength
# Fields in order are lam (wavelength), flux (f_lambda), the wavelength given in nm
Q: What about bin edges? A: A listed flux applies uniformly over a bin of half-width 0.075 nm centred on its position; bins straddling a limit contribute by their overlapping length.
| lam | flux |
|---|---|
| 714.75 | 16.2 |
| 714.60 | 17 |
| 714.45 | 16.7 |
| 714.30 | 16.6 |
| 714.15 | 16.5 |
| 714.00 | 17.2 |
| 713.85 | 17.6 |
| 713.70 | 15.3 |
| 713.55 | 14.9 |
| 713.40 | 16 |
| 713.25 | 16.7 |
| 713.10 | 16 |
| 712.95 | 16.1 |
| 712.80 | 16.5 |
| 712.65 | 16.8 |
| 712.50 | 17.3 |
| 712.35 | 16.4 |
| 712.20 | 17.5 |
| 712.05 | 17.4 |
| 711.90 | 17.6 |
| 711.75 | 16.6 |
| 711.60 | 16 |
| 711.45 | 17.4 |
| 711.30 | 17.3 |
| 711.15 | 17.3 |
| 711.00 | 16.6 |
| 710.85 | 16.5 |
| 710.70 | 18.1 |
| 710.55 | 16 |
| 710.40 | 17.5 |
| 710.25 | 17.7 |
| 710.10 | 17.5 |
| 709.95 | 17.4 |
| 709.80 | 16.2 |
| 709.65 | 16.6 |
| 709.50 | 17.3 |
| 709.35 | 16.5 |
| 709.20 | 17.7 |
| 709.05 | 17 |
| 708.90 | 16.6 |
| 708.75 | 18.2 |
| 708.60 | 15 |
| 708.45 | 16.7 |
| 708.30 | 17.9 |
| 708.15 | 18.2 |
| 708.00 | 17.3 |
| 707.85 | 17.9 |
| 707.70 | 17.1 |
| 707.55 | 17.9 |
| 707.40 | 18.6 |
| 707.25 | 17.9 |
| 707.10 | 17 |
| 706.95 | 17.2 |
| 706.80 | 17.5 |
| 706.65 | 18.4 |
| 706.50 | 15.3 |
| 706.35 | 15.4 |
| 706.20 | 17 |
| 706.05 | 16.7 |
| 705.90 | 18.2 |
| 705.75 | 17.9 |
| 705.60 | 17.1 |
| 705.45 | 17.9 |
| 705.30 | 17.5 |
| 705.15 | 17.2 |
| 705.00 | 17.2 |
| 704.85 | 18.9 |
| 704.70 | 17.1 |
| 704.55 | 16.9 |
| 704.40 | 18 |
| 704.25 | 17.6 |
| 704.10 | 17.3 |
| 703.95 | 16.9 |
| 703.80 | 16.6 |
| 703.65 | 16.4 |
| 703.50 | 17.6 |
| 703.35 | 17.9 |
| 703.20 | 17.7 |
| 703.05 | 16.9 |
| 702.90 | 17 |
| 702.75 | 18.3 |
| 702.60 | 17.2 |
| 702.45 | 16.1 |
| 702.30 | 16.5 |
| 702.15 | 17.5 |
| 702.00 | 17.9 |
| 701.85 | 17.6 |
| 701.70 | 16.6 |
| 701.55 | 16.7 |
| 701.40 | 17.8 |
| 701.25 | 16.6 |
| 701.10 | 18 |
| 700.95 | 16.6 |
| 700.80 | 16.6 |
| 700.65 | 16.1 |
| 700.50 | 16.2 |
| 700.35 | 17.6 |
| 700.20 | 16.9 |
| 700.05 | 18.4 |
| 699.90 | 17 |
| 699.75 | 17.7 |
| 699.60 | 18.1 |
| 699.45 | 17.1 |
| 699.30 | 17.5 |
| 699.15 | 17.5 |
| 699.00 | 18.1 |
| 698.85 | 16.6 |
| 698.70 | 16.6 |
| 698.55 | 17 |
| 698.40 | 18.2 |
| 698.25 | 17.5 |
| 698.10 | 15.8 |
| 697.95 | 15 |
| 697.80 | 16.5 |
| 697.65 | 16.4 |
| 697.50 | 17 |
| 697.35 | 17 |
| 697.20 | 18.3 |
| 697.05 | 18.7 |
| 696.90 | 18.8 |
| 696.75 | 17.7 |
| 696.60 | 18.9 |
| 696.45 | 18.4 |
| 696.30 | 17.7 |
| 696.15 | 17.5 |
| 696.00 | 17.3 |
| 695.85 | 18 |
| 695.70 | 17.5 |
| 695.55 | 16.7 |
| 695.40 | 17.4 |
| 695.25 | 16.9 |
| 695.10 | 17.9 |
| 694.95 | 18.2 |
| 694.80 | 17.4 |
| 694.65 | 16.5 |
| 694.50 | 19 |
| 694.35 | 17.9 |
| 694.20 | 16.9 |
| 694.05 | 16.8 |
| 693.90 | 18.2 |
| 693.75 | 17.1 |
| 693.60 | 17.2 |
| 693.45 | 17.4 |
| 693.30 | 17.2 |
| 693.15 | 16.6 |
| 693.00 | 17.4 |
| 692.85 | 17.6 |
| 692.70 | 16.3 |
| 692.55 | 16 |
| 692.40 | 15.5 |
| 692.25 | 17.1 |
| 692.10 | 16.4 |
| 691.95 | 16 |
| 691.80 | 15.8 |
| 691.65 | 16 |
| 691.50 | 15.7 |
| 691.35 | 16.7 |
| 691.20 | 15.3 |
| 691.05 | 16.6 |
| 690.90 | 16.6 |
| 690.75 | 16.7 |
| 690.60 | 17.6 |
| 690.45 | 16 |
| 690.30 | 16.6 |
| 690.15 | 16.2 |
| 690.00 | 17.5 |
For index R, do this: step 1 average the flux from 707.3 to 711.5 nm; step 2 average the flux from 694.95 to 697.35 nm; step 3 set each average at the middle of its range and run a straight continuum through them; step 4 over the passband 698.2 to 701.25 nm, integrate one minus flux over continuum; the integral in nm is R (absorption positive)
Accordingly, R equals 0.07 nm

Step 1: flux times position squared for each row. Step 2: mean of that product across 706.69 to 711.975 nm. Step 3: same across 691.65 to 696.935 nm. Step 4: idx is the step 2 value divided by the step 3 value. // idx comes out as 1.04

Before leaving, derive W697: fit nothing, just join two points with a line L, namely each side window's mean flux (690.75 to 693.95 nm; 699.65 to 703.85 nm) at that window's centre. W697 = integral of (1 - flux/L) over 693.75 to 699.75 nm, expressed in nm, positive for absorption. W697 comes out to -0.211 nm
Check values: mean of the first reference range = 16.6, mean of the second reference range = 17.2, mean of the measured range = 17.4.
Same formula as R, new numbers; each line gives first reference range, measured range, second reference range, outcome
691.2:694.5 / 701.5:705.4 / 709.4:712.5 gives -0.08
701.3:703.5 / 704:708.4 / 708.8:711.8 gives -0.08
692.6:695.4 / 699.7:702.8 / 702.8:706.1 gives 0.05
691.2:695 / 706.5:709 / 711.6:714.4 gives -0.11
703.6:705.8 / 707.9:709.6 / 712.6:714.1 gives -0.03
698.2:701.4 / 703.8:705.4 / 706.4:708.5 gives 0.00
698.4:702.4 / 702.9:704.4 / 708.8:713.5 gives -0.01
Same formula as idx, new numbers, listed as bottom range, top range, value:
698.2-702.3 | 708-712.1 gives 1.02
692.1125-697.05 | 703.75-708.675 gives 1.03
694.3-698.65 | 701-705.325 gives 1.01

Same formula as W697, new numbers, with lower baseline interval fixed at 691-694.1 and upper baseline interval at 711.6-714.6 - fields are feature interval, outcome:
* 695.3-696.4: -0.06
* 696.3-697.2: -0.10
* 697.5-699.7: -0.05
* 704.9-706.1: -0.06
